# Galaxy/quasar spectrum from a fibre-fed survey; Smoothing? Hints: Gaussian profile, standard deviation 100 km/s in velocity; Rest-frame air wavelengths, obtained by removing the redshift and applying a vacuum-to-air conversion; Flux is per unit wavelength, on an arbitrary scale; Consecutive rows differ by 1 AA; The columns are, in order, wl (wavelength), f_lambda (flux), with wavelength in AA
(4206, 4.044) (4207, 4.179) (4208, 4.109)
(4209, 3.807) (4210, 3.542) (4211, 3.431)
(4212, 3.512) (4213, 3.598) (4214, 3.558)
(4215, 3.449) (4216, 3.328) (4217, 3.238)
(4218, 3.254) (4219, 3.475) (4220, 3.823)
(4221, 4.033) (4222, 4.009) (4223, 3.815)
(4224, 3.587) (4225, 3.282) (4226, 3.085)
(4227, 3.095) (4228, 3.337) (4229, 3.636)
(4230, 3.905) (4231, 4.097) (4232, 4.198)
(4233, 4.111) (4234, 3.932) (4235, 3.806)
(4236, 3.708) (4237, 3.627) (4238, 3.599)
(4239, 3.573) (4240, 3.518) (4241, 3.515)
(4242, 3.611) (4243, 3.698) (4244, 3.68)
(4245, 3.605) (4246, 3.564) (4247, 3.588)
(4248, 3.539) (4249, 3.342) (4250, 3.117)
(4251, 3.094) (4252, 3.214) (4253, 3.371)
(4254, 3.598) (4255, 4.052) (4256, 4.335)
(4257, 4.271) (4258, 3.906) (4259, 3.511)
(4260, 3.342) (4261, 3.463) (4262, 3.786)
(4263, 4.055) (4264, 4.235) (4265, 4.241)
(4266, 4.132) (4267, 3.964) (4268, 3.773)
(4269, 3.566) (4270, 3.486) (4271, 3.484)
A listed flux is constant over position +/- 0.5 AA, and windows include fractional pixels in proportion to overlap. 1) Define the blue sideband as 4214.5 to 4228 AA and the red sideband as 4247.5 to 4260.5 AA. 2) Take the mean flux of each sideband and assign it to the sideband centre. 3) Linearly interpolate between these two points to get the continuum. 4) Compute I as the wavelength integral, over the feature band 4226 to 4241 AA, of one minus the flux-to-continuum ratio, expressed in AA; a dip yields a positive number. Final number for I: -0.71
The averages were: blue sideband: 3.49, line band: 3.7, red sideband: 3.59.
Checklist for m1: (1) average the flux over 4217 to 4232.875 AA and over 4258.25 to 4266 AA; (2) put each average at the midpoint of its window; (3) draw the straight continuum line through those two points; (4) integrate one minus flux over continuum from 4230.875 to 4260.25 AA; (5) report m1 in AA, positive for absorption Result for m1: 0.59 AA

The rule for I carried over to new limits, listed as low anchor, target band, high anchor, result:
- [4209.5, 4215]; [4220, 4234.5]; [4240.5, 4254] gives -1.0 AA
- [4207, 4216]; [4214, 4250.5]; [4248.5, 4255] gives -1.2 AA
